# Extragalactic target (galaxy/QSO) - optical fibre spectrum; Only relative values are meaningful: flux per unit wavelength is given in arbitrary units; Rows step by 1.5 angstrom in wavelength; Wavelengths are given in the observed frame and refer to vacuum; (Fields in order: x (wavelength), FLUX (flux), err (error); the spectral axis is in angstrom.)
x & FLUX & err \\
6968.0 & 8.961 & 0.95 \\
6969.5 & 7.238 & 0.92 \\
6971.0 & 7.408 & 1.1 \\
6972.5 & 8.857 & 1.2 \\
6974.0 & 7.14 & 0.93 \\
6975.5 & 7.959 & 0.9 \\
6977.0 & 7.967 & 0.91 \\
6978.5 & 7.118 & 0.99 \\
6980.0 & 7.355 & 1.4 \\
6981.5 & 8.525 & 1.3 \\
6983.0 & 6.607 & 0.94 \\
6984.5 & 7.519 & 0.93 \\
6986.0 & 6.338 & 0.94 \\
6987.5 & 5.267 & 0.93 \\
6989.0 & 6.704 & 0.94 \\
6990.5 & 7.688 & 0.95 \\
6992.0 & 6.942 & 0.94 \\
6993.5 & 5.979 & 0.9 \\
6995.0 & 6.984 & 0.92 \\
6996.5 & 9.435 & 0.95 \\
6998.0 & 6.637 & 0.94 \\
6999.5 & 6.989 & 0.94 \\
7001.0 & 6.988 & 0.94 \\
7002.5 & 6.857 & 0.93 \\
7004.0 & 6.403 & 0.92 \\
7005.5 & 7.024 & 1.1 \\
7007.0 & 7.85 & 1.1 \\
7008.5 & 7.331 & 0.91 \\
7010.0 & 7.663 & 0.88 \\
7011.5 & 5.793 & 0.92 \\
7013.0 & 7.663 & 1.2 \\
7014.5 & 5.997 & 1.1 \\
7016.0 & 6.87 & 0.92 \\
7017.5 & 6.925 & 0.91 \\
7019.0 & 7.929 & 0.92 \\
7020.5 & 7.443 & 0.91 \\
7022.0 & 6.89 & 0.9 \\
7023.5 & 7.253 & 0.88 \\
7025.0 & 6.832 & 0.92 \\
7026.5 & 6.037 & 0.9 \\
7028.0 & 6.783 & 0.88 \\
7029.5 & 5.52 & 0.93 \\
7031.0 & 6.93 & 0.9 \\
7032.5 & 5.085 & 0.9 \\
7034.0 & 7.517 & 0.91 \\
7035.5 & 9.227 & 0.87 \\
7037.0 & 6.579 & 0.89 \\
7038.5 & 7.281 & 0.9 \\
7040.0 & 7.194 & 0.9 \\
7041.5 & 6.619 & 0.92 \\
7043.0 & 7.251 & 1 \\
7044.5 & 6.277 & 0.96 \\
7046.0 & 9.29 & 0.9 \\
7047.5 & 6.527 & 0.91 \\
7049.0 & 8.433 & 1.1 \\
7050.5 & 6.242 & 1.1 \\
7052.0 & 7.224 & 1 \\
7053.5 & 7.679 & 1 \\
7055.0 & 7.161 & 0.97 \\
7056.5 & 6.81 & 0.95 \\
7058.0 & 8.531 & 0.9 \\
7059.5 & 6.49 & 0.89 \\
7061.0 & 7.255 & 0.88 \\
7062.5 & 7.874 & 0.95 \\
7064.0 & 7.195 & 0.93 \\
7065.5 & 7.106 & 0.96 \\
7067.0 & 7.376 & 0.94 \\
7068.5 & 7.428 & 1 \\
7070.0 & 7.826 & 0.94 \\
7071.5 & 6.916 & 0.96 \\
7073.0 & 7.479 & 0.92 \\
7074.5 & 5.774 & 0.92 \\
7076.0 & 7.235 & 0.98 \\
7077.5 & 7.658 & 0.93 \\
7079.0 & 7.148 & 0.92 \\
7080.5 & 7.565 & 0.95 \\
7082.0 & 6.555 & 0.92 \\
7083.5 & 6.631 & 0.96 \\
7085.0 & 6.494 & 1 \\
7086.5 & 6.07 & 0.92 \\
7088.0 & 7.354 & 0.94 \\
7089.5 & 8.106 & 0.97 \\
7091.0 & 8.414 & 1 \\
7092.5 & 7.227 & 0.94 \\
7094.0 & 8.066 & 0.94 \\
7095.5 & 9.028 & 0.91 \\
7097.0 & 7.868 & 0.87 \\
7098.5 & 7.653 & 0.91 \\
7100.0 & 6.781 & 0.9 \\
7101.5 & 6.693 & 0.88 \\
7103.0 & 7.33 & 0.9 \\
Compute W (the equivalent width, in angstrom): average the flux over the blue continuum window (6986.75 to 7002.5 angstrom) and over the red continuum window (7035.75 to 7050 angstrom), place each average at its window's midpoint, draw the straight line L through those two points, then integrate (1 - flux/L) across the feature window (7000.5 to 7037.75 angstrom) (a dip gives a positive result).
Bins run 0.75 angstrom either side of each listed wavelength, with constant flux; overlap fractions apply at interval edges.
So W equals 1.07 angstrom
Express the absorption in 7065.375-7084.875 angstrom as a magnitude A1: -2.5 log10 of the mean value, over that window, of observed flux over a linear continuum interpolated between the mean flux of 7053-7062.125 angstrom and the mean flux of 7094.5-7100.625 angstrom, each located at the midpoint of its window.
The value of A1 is 0.07 mag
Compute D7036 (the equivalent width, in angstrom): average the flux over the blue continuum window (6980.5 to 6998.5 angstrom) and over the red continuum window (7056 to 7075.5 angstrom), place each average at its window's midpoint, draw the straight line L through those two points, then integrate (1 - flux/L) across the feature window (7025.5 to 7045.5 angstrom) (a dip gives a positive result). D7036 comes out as 1.0 angstrom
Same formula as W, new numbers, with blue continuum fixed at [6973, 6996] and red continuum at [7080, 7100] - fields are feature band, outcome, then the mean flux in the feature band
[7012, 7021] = 0.15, 7.09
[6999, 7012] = 0.31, 7.01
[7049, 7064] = 0.06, 7.31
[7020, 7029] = 0.52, 6.82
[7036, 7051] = 0.16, 7.22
